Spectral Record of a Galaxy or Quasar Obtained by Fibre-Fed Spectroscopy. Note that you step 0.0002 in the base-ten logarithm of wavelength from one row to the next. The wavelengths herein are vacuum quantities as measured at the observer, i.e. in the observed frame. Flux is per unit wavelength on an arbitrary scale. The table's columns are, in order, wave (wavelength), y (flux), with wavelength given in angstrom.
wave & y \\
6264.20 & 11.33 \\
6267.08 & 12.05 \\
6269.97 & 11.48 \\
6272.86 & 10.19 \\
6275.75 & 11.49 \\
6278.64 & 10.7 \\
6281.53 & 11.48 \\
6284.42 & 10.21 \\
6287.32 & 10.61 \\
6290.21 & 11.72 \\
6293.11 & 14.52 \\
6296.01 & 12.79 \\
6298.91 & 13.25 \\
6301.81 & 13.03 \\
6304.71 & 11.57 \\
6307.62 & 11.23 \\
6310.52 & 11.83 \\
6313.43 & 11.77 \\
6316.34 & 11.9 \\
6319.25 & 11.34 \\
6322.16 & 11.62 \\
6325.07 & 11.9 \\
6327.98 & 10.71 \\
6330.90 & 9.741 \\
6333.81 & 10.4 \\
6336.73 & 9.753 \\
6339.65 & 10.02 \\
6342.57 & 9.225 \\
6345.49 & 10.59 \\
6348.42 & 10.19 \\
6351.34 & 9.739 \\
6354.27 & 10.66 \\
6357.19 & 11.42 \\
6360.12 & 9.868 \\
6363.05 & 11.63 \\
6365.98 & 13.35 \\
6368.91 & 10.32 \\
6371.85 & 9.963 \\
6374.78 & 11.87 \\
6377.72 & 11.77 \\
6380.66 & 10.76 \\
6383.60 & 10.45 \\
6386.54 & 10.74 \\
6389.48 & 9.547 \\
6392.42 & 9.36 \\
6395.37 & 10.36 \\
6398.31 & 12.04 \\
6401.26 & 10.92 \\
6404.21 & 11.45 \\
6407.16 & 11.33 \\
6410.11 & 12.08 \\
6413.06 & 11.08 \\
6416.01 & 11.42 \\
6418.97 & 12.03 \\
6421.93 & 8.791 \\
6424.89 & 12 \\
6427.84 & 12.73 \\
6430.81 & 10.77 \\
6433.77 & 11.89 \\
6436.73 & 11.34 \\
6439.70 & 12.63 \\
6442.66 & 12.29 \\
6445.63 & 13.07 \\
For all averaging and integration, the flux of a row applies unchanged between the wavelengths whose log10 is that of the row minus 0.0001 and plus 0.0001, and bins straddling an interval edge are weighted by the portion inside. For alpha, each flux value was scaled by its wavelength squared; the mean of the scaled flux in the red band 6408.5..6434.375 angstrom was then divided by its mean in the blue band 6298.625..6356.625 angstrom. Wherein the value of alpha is 1.07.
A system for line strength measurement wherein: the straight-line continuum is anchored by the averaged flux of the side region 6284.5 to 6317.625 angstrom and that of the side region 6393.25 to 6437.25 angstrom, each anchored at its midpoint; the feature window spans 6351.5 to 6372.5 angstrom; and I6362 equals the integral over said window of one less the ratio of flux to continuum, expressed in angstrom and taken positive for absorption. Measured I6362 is 1.26 angstrom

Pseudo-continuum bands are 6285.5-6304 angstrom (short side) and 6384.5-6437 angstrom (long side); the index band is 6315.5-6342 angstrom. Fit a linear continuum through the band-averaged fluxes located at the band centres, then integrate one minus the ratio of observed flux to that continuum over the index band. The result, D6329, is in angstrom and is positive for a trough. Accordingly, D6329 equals 3.1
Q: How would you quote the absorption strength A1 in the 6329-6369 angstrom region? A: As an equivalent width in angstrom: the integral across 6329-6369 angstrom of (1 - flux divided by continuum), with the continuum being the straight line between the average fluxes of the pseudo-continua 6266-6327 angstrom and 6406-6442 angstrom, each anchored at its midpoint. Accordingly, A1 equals 3.9 angstrom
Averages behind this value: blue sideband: 11.7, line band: 10.5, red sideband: 11.5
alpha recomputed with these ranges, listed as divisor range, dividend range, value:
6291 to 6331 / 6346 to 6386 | 0.92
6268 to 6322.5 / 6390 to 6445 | 1.01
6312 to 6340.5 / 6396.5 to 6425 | 1.06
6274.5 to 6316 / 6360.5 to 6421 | 0.96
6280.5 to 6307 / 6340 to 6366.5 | 0.89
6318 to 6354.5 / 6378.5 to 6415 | 1.06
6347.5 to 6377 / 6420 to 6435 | 1.05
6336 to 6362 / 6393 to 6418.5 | 1.13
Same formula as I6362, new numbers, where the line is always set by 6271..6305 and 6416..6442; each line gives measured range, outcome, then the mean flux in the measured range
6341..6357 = 2.06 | 10.2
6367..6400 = 2.65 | 10.7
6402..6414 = 0.11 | 11.5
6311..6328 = 0.17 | 11.6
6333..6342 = 1.35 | 9.95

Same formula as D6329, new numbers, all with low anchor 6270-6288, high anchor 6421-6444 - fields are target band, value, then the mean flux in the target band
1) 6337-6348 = 1.2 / 9.94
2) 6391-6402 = 0.7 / 10.7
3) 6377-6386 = 0.4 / 10.9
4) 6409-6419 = 0.0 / 11.6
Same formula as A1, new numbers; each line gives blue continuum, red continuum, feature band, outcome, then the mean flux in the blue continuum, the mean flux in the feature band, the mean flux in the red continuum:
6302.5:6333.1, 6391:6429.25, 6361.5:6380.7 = -0.24 angstrom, 11.4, 11.4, 11.2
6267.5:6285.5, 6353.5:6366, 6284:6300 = -1.80 angstrom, 11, 12.3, 11.2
